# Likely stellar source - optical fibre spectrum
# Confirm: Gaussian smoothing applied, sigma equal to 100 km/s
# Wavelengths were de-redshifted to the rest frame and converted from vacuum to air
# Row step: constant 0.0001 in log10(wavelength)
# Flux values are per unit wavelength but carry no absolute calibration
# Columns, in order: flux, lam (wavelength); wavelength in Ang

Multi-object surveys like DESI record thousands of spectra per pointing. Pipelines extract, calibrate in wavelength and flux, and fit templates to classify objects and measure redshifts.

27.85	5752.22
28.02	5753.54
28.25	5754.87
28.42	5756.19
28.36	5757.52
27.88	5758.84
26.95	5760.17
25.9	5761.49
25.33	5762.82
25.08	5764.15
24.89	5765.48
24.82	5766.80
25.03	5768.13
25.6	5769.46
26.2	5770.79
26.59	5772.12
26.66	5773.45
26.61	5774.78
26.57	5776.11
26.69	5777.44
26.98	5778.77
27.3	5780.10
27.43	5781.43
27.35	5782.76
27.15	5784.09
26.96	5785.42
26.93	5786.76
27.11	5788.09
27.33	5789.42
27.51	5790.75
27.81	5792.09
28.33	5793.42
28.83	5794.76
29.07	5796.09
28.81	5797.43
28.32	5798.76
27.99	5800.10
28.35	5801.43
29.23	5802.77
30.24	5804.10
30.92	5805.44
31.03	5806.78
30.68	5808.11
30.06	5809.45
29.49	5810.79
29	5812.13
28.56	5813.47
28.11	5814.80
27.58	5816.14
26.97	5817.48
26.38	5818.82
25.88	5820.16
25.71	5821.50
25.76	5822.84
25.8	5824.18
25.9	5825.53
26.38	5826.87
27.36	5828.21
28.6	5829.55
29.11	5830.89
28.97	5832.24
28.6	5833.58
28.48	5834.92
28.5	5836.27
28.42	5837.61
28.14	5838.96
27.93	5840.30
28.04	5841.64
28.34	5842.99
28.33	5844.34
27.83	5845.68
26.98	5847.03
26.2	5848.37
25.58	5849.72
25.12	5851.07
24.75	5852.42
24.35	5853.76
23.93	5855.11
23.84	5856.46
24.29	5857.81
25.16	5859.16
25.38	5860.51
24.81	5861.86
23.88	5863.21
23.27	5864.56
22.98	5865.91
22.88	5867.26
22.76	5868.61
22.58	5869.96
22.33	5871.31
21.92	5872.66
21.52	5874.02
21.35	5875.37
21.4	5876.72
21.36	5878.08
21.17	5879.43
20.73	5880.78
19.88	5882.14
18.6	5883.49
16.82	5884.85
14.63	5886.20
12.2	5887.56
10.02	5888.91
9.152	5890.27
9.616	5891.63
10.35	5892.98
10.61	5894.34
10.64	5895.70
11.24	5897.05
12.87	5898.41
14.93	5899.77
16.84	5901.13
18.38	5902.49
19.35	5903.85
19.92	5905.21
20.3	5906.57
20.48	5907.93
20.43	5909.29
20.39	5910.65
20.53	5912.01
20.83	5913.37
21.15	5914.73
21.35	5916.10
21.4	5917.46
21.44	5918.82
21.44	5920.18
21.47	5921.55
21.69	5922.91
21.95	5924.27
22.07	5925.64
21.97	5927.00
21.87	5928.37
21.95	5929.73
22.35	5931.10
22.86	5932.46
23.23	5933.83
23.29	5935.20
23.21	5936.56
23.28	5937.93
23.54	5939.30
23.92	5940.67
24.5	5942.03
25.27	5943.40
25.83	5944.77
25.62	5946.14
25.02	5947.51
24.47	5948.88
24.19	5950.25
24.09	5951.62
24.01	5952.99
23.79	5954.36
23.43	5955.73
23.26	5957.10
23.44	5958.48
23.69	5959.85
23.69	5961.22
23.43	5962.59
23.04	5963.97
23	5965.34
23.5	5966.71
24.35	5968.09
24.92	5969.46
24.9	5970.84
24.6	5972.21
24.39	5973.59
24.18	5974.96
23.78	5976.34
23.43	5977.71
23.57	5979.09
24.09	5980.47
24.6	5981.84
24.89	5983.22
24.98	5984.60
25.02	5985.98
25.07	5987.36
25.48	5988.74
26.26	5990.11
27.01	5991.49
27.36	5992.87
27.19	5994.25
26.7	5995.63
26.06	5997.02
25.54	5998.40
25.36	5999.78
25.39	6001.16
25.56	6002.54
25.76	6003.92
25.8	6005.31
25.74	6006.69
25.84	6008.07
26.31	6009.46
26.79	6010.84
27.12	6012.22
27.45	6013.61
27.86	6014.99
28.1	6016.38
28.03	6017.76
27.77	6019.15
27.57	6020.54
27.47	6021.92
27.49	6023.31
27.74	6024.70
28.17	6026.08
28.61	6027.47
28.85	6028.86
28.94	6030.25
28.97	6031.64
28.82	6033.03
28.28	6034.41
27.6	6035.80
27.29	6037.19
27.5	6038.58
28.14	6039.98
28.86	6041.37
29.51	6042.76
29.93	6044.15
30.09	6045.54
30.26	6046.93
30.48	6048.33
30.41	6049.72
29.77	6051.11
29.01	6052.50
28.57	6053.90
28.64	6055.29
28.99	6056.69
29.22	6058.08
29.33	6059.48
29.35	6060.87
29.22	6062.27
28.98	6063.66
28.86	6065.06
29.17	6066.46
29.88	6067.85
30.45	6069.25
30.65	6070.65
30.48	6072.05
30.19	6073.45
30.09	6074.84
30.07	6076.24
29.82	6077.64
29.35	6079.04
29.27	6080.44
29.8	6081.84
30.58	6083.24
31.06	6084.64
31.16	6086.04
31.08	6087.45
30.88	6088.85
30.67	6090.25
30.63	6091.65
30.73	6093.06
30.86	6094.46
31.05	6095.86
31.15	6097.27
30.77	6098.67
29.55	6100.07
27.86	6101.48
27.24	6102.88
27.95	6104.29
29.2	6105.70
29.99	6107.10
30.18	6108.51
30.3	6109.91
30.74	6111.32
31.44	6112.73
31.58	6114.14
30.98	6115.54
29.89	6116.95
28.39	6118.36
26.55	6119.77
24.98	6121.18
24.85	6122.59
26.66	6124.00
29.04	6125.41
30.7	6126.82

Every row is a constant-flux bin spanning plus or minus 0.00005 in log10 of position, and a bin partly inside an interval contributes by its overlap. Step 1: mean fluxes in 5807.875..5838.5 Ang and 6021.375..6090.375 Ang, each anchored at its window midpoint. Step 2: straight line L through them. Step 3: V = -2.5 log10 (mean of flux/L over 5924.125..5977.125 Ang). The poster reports 0.21 mag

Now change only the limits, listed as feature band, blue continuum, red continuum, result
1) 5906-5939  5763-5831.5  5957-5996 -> 0.17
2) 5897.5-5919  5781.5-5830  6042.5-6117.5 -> 0.43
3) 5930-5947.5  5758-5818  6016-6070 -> 0.18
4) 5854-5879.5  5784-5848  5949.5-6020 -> 0.18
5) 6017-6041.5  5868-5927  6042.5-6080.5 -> -0.03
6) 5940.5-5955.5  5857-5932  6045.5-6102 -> -0.09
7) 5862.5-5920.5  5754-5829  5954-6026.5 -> 0.39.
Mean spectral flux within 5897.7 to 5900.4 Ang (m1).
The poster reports 13.8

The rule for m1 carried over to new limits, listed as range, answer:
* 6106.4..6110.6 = 30.2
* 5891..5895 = 10.2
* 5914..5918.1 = 21.3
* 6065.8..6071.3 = 30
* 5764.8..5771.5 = 25.3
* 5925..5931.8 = 22.1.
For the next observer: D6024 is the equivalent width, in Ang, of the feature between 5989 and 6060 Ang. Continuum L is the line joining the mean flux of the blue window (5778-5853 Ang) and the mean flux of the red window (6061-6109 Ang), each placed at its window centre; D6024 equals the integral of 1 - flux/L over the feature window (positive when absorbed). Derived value 4.0 Ang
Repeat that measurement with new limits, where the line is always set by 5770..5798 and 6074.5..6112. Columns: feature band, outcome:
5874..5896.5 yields 9.99 Ang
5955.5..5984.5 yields 5.04 Ang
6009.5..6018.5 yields 0.58 Ang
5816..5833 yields 0.46 Ang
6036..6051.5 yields 0.21 Ang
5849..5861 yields 1.39 Ang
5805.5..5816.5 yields -0.75 Ang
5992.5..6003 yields 1.11 Ang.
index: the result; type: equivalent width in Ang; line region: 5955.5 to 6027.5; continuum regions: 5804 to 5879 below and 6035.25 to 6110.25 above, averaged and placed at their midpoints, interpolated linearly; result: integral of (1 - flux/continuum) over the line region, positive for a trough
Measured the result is 7.4 Ang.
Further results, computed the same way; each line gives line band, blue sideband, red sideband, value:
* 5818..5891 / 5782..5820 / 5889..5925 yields -2.6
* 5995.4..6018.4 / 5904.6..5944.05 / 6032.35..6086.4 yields 0.1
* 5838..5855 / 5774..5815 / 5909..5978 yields -0.1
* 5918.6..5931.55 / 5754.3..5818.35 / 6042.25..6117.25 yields 3.1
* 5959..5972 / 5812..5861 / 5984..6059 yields 1.7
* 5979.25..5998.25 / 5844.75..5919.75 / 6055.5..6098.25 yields -0.1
